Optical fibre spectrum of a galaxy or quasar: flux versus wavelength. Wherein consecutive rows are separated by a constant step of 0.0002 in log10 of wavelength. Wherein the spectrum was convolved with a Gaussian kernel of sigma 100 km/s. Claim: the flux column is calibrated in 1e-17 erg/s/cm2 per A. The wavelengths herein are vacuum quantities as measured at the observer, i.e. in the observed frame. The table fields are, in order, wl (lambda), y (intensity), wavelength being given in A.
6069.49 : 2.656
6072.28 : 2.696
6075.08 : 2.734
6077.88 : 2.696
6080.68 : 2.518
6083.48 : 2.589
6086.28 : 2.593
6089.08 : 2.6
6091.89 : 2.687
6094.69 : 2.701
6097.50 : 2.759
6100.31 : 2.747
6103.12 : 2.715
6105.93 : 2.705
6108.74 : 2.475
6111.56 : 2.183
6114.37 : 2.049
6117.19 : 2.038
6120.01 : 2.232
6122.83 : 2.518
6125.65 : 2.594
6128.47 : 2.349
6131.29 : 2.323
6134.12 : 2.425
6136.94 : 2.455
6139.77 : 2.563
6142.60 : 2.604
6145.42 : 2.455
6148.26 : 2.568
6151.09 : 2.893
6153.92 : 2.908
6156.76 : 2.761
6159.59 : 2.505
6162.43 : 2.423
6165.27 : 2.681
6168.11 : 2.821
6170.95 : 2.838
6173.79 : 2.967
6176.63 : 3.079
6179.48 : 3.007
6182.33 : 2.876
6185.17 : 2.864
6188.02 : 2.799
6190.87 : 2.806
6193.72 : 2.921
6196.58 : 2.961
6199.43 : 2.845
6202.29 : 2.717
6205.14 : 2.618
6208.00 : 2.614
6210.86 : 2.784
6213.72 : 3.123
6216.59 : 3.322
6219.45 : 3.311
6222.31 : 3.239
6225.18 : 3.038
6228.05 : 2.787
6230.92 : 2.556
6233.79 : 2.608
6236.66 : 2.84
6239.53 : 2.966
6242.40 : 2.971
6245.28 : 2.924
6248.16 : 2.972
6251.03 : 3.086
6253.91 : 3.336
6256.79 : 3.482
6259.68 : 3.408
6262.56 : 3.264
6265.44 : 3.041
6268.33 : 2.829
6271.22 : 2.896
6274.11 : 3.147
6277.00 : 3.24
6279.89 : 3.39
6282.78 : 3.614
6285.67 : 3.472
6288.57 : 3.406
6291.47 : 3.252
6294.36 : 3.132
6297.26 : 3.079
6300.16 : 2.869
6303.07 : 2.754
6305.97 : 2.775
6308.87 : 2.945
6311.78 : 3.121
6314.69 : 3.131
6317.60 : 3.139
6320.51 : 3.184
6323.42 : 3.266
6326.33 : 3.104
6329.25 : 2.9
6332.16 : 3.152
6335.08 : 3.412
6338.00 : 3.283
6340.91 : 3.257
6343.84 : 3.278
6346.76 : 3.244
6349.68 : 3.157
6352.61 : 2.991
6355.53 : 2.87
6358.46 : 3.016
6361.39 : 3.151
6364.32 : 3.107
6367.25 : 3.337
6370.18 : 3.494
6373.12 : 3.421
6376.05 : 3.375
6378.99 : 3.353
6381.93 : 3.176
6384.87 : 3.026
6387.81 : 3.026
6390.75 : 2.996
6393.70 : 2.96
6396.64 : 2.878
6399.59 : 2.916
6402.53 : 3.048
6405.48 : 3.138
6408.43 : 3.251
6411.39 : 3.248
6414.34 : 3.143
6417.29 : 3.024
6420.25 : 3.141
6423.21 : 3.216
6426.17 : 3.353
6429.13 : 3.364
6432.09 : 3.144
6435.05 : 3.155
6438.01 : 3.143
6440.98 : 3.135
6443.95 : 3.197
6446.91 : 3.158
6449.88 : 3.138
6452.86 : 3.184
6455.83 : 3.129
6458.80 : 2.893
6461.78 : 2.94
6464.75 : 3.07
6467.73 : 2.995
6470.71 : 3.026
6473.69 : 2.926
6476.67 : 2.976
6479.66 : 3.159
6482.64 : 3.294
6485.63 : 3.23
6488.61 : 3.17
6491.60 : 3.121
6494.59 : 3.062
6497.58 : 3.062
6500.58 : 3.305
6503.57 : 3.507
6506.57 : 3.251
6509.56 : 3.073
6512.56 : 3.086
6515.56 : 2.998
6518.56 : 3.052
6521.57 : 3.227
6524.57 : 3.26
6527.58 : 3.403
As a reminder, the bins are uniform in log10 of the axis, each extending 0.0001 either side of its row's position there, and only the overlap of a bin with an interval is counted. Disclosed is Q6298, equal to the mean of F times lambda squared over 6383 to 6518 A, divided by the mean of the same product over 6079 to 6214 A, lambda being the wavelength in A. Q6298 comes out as 1.3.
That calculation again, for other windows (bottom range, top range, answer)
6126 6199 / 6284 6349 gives 1.22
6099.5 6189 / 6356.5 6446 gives 1.32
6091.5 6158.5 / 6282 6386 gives 1.34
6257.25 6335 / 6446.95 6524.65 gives 1.05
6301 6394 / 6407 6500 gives 1.03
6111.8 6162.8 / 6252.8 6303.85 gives 1.35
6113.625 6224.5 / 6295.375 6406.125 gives 1.21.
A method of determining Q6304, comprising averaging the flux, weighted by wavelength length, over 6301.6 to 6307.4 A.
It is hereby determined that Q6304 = 2.76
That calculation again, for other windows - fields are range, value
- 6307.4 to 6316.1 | 3.06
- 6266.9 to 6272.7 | 2.86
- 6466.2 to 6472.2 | 3.01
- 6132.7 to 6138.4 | 2.44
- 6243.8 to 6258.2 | 3.16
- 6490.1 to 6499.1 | 3.08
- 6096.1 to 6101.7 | 2.75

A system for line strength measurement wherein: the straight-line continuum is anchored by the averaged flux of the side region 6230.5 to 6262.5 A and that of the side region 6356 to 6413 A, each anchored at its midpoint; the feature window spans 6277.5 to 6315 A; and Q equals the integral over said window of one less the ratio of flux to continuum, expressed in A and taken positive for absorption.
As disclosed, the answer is -0.90 A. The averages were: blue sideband 3.04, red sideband 3.15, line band 3.15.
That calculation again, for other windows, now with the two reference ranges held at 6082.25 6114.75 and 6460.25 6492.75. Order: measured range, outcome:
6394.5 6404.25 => 0.1 A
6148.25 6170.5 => -0.4 A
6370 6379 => -1.4 A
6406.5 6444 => -2.2 A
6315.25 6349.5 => -3.6 A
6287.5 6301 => -1.5 A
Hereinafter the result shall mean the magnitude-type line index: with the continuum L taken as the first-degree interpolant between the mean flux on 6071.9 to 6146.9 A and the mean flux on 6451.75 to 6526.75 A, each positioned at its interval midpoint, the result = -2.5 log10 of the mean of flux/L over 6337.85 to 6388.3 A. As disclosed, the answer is -0.10 mag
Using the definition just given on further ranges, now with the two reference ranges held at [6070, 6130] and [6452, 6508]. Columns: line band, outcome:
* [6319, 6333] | -0.09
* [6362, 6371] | -0.12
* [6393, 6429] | -0.04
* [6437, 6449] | -0.03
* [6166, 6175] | -0.09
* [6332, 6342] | -0.14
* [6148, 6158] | -0.08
